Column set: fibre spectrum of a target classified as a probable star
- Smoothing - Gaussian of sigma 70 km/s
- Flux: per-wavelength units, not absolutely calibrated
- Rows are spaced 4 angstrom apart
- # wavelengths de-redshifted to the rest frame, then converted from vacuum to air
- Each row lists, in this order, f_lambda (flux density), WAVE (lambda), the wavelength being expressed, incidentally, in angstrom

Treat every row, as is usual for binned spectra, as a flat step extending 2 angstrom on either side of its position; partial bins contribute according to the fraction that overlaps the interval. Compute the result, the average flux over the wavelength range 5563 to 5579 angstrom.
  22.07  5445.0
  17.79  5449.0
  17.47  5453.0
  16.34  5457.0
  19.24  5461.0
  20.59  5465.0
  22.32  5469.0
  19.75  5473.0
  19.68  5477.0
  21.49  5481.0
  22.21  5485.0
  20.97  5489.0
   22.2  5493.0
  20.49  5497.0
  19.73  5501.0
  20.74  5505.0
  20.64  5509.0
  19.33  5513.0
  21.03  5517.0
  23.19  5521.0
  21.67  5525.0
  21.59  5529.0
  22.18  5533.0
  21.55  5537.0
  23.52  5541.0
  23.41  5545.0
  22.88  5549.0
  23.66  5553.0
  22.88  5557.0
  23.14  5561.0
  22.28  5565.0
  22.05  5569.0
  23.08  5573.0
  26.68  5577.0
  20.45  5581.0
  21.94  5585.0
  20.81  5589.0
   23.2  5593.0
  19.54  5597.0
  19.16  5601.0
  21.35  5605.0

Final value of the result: 23.5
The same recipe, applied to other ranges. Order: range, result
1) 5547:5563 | 23.1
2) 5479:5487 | 21.9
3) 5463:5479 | 20.6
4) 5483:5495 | 21.8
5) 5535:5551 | 22.8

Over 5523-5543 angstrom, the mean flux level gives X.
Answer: 22.1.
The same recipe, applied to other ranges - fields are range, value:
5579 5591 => 21.1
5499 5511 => 20.4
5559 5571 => 22.5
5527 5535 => 21.9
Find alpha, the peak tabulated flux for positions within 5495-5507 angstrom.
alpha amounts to 20.74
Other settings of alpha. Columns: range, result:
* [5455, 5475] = 22.32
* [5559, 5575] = 23.14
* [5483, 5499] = 22.21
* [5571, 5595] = 26.68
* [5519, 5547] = 23.52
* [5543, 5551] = 23.41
